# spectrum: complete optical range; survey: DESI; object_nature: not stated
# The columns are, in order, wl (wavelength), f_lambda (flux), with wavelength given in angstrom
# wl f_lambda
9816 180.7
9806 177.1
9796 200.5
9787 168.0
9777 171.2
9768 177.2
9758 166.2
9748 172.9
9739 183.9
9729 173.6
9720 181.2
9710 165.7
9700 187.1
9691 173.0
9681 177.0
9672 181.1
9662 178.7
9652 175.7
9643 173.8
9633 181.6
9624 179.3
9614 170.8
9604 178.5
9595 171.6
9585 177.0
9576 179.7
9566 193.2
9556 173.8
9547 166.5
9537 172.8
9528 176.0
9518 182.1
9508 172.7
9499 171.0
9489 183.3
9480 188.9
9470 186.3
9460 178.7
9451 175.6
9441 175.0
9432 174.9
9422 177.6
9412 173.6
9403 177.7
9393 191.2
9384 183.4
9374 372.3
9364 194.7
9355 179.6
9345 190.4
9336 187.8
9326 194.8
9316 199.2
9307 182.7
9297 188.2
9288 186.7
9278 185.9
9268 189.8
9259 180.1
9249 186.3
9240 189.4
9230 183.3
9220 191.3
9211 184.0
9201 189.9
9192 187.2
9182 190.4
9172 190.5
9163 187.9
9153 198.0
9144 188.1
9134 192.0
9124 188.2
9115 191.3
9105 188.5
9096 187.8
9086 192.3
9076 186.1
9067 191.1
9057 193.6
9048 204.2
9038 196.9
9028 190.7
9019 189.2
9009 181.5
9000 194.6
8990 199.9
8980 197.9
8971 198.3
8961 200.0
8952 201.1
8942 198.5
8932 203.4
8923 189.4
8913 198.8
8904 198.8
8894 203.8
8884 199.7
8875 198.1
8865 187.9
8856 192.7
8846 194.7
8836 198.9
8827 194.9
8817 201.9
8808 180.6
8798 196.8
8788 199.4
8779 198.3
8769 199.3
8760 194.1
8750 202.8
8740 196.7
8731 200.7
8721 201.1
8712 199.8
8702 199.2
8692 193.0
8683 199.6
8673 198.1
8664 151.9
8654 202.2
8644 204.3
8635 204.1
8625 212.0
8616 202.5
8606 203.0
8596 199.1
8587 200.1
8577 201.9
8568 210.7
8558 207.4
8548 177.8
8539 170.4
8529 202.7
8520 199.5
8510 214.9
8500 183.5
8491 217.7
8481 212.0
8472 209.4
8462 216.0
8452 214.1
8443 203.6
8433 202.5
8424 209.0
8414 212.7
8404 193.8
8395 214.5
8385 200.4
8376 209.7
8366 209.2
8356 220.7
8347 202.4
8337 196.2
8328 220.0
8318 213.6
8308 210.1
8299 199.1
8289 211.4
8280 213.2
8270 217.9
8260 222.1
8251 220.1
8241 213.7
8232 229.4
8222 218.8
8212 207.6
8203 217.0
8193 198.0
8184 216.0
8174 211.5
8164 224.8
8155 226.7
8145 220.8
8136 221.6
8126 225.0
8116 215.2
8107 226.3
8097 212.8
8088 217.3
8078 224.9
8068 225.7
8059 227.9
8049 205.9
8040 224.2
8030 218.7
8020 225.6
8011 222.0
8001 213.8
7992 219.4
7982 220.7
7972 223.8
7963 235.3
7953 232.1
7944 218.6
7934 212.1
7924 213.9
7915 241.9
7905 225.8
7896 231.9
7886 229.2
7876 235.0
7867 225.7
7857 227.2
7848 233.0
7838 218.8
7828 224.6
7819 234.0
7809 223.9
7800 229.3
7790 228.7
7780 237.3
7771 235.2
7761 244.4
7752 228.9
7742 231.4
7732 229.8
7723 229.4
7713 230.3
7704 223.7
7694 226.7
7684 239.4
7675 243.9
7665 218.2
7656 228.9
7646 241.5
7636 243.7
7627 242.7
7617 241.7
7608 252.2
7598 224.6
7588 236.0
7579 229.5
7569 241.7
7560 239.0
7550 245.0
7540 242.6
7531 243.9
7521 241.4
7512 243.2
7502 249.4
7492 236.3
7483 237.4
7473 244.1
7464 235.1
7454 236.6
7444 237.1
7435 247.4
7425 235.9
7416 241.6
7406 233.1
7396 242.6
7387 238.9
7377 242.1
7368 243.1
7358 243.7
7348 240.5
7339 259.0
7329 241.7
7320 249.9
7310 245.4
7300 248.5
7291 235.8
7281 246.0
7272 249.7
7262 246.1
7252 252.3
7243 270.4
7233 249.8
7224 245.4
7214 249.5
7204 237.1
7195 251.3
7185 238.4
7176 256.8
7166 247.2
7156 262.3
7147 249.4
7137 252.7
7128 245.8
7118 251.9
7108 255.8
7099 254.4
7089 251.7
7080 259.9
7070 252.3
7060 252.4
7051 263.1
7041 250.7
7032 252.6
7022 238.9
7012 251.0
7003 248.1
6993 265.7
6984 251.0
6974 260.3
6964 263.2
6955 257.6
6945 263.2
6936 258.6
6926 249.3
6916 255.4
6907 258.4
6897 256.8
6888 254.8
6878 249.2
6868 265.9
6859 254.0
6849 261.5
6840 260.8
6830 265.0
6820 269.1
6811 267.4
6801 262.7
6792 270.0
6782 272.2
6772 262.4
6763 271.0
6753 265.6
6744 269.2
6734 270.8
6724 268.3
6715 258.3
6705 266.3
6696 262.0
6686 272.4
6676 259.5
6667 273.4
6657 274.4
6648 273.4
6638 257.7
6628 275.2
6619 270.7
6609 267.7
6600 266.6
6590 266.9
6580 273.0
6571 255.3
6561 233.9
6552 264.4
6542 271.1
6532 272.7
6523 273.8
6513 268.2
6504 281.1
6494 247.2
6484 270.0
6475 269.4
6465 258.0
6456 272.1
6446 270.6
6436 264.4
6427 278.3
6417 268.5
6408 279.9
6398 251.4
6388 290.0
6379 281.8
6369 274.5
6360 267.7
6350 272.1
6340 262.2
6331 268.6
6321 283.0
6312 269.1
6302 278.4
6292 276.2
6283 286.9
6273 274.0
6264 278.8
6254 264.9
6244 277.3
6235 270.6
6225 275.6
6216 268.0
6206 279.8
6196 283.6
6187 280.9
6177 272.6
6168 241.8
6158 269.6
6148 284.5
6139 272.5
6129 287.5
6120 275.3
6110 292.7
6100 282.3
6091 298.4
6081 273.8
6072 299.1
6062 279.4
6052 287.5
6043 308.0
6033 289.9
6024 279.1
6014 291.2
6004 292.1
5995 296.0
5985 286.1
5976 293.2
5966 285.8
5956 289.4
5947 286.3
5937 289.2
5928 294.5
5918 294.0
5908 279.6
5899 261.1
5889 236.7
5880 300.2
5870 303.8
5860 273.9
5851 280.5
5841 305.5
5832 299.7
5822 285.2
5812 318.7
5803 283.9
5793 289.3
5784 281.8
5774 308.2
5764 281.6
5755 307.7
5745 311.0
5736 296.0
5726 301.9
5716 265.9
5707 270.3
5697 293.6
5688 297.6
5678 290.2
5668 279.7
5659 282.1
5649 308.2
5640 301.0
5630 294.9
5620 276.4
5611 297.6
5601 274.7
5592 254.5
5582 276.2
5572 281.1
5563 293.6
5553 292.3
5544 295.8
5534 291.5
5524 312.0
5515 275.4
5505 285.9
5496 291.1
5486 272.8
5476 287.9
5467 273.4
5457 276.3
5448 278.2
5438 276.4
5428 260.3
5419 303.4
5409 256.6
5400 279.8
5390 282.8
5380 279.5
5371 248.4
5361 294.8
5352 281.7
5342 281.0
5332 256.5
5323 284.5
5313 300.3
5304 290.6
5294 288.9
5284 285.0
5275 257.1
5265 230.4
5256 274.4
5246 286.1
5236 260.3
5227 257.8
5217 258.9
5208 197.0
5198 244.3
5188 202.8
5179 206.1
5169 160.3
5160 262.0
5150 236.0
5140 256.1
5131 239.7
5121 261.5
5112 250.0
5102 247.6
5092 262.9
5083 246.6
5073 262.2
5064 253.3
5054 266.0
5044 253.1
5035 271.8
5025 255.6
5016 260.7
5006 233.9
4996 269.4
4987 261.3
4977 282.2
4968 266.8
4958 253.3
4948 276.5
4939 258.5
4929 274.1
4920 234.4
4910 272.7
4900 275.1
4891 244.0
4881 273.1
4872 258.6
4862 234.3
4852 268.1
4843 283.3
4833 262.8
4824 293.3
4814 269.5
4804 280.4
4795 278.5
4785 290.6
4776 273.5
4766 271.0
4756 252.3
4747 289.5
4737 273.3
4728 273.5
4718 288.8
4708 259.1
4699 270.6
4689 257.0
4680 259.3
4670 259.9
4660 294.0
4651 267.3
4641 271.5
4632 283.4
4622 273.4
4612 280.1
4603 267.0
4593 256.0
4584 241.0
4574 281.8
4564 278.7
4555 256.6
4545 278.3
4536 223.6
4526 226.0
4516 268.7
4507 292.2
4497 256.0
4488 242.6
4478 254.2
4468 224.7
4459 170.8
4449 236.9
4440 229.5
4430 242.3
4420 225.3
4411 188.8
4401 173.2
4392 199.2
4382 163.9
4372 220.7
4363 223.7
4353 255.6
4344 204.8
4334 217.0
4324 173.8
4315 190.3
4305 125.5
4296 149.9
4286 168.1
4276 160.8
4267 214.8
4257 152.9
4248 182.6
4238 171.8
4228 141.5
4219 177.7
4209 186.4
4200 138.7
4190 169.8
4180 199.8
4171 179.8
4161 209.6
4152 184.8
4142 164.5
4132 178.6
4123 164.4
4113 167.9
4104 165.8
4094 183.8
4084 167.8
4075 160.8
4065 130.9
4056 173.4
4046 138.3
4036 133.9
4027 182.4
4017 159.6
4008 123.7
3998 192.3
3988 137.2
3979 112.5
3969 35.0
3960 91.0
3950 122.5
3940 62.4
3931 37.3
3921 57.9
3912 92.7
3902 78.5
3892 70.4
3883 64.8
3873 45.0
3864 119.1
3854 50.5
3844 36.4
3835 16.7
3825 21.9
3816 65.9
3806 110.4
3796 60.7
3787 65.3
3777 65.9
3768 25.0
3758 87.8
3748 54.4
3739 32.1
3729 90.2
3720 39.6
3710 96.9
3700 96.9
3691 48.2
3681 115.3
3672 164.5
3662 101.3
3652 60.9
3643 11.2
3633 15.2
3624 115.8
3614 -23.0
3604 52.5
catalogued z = 0.00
